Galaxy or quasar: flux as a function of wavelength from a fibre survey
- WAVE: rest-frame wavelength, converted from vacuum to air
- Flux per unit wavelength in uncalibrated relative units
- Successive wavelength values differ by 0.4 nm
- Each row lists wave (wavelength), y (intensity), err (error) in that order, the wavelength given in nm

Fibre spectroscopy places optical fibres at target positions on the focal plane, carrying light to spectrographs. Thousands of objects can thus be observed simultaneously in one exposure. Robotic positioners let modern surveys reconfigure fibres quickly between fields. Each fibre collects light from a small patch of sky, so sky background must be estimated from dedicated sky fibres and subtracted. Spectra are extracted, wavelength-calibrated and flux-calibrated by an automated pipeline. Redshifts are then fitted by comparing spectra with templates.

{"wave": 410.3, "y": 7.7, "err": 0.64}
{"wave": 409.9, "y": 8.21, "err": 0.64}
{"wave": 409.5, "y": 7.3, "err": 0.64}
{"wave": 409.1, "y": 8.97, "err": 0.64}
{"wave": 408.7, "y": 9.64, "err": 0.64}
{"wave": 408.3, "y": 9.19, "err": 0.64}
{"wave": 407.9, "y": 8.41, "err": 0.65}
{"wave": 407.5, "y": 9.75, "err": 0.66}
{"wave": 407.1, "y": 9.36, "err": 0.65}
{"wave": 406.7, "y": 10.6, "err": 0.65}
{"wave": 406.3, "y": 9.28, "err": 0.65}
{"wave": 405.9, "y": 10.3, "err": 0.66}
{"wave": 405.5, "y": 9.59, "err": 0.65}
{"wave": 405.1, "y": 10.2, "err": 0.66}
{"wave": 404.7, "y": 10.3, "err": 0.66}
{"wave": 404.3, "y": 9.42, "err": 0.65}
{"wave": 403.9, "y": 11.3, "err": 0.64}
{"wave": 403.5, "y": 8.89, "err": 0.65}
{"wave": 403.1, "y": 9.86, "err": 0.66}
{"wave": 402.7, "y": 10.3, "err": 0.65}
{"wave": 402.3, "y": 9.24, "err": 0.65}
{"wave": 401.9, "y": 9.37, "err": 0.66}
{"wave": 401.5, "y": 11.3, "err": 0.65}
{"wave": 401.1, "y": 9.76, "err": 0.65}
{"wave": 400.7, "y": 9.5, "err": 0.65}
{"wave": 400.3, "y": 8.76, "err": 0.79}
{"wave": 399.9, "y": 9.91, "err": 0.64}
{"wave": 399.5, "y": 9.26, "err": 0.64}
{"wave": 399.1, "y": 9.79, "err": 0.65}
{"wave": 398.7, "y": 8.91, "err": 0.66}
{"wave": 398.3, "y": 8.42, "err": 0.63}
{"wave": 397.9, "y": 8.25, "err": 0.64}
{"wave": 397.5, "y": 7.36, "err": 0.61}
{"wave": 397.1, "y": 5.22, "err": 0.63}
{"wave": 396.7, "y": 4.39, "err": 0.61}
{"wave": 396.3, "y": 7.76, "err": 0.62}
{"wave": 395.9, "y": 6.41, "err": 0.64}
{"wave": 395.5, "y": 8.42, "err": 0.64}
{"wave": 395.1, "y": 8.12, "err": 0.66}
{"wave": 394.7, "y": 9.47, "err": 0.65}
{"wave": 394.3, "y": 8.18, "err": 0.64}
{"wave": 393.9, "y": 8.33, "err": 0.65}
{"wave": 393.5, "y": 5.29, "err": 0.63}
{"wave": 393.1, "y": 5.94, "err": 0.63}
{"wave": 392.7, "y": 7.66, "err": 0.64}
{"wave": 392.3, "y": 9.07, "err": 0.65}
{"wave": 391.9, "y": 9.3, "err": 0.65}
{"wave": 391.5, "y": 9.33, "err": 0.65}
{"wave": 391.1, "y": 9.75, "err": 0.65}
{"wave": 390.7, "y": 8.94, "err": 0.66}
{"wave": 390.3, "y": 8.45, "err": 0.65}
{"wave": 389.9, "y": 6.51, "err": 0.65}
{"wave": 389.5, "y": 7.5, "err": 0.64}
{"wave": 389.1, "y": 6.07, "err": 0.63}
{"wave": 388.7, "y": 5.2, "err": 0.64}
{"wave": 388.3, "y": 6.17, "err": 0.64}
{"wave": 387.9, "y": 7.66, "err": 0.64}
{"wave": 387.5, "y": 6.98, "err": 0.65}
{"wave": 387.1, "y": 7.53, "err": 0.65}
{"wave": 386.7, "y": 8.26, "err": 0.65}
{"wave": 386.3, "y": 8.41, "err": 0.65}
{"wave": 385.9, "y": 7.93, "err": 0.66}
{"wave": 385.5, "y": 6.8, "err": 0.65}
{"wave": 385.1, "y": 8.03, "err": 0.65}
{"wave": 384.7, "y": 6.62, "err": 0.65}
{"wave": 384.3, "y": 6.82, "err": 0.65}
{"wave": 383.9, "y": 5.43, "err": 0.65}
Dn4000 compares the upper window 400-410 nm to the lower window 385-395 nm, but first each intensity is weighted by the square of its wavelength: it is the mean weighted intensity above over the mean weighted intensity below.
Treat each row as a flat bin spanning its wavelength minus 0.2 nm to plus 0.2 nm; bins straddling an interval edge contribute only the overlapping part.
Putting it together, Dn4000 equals 1.34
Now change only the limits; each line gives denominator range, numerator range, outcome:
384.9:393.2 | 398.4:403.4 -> 1.32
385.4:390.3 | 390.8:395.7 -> 1.19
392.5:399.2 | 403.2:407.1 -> 1.39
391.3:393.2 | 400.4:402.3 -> 1.23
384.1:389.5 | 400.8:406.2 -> 1.52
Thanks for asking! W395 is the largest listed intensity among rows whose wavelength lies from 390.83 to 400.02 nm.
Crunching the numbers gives 9.91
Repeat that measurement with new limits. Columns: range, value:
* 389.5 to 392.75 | 9.75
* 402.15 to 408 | 11.3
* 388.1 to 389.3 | 6.17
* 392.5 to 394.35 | 8.33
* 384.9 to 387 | 8.41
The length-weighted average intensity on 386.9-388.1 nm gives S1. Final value 7.39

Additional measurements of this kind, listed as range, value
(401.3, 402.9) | 10.1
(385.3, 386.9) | 7.85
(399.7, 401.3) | 9.48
